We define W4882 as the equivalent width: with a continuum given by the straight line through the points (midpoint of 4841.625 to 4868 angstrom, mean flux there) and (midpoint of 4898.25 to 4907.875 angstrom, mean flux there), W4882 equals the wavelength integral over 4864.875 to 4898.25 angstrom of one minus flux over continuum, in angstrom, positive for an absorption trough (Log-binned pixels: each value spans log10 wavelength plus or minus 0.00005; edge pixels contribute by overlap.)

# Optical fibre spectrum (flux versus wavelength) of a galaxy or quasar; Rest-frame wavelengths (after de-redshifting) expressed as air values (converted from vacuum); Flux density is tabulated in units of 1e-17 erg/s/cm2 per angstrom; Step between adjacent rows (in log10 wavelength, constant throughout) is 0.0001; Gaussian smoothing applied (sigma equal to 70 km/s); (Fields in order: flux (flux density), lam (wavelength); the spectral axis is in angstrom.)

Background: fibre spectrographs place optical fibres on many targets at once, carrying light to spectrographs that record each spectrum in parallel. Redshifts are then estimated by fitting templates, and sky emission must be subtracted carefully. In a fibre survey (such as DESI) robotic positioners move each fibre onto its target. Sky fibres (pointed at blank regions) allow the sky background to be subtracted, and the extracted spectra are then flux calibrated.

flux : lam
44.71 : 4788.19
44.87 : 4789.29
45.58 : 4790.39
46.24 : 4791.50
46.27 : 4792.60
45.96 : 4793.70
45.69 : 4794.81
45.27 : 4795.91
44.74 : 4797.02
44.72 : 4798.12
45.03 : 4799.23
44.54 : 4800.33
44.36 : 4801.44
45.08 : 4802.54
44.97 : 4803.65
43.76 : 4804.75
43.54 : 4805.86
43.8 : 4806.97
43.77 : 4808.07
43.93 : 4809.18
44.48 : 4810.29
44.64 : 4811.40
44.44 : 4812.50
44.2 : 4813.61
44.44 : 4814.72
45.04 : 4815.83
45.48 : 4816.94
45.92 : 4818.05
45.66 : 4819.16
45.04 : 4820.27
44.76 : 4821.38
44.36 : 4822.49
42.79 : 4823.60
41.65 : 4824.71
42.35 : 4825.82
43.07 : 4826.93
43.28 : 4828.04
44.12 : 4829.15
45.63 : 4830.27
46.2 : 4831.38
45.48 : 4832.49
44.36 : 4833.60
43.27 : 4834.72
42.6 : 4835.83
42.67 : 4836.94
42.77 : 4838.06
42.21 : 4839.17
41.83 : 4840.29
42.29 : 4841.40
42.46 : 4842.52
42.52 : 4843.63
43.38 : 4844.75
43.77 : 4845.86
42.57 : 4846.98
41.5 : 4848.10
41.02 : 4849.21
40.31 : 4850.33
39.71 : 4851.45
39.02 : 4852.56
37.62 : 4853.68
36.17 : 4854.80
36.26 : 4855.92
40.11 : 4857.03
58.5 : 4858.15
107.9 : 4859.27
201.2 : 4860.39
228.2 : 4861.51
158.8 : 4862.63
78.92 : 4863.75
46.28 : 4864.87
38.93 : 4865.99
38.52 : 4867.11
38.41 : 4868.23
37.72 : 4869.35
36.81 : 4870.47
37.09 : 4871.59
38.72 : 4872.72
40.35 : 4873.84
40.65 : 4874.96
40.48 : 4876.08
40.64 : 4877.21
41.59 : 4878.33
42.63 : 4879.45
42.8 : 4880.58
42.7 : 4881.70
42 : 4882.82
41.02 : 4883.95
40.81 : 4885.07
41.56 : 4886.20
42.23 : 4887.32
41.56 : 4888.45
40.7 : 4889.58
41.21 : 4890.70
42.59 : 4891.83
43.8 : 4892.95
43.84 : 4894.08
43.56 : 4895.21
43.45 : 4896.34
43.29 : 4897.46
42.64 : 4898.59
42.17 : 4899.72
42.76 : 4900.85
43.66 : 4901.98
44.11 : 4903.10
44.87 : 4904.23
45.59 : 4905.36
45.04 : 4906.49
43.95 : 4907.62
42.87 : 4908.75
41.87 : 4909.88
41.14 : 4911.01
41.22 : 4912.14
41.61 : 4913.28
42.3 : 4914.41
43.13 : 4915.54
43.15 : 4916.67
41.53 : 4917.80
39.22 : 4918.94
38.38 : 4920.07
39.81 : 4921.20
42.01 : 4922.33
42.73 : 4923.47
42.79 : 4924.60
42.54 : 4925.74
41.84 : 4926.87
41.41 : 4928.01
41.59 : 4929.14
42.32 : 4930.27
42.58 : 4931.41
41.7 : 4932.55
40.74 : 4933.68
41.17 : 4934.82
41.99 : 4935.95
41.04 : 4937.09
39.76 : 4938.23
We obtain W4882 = 7.5 angstrom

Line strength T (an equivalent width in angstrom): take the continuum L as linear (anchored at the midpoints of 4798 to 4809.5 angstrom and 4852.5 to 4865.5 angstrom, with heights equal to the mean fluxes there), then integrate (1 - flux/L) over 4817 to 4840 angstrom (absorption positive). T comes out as 7.3 angstrom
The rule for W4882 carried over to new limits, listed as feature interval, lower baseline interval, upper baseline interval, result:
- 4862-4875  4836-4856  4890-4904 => -3.7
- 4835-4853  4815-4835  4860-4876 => 4.7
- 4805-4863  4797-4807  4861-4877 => 1.4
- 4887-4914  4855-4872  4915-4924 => 5.3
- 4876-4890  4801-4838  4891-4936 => 0.4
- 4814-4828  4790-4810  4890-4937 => 0.1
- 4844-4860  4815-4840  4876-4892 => -1.8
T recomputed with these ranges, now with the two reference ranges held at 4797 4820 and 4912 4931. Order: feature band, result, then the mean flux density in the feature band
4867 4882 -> 1.03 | 39.9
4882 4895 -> 0.15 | 42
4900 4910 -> -0.44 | 43.9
